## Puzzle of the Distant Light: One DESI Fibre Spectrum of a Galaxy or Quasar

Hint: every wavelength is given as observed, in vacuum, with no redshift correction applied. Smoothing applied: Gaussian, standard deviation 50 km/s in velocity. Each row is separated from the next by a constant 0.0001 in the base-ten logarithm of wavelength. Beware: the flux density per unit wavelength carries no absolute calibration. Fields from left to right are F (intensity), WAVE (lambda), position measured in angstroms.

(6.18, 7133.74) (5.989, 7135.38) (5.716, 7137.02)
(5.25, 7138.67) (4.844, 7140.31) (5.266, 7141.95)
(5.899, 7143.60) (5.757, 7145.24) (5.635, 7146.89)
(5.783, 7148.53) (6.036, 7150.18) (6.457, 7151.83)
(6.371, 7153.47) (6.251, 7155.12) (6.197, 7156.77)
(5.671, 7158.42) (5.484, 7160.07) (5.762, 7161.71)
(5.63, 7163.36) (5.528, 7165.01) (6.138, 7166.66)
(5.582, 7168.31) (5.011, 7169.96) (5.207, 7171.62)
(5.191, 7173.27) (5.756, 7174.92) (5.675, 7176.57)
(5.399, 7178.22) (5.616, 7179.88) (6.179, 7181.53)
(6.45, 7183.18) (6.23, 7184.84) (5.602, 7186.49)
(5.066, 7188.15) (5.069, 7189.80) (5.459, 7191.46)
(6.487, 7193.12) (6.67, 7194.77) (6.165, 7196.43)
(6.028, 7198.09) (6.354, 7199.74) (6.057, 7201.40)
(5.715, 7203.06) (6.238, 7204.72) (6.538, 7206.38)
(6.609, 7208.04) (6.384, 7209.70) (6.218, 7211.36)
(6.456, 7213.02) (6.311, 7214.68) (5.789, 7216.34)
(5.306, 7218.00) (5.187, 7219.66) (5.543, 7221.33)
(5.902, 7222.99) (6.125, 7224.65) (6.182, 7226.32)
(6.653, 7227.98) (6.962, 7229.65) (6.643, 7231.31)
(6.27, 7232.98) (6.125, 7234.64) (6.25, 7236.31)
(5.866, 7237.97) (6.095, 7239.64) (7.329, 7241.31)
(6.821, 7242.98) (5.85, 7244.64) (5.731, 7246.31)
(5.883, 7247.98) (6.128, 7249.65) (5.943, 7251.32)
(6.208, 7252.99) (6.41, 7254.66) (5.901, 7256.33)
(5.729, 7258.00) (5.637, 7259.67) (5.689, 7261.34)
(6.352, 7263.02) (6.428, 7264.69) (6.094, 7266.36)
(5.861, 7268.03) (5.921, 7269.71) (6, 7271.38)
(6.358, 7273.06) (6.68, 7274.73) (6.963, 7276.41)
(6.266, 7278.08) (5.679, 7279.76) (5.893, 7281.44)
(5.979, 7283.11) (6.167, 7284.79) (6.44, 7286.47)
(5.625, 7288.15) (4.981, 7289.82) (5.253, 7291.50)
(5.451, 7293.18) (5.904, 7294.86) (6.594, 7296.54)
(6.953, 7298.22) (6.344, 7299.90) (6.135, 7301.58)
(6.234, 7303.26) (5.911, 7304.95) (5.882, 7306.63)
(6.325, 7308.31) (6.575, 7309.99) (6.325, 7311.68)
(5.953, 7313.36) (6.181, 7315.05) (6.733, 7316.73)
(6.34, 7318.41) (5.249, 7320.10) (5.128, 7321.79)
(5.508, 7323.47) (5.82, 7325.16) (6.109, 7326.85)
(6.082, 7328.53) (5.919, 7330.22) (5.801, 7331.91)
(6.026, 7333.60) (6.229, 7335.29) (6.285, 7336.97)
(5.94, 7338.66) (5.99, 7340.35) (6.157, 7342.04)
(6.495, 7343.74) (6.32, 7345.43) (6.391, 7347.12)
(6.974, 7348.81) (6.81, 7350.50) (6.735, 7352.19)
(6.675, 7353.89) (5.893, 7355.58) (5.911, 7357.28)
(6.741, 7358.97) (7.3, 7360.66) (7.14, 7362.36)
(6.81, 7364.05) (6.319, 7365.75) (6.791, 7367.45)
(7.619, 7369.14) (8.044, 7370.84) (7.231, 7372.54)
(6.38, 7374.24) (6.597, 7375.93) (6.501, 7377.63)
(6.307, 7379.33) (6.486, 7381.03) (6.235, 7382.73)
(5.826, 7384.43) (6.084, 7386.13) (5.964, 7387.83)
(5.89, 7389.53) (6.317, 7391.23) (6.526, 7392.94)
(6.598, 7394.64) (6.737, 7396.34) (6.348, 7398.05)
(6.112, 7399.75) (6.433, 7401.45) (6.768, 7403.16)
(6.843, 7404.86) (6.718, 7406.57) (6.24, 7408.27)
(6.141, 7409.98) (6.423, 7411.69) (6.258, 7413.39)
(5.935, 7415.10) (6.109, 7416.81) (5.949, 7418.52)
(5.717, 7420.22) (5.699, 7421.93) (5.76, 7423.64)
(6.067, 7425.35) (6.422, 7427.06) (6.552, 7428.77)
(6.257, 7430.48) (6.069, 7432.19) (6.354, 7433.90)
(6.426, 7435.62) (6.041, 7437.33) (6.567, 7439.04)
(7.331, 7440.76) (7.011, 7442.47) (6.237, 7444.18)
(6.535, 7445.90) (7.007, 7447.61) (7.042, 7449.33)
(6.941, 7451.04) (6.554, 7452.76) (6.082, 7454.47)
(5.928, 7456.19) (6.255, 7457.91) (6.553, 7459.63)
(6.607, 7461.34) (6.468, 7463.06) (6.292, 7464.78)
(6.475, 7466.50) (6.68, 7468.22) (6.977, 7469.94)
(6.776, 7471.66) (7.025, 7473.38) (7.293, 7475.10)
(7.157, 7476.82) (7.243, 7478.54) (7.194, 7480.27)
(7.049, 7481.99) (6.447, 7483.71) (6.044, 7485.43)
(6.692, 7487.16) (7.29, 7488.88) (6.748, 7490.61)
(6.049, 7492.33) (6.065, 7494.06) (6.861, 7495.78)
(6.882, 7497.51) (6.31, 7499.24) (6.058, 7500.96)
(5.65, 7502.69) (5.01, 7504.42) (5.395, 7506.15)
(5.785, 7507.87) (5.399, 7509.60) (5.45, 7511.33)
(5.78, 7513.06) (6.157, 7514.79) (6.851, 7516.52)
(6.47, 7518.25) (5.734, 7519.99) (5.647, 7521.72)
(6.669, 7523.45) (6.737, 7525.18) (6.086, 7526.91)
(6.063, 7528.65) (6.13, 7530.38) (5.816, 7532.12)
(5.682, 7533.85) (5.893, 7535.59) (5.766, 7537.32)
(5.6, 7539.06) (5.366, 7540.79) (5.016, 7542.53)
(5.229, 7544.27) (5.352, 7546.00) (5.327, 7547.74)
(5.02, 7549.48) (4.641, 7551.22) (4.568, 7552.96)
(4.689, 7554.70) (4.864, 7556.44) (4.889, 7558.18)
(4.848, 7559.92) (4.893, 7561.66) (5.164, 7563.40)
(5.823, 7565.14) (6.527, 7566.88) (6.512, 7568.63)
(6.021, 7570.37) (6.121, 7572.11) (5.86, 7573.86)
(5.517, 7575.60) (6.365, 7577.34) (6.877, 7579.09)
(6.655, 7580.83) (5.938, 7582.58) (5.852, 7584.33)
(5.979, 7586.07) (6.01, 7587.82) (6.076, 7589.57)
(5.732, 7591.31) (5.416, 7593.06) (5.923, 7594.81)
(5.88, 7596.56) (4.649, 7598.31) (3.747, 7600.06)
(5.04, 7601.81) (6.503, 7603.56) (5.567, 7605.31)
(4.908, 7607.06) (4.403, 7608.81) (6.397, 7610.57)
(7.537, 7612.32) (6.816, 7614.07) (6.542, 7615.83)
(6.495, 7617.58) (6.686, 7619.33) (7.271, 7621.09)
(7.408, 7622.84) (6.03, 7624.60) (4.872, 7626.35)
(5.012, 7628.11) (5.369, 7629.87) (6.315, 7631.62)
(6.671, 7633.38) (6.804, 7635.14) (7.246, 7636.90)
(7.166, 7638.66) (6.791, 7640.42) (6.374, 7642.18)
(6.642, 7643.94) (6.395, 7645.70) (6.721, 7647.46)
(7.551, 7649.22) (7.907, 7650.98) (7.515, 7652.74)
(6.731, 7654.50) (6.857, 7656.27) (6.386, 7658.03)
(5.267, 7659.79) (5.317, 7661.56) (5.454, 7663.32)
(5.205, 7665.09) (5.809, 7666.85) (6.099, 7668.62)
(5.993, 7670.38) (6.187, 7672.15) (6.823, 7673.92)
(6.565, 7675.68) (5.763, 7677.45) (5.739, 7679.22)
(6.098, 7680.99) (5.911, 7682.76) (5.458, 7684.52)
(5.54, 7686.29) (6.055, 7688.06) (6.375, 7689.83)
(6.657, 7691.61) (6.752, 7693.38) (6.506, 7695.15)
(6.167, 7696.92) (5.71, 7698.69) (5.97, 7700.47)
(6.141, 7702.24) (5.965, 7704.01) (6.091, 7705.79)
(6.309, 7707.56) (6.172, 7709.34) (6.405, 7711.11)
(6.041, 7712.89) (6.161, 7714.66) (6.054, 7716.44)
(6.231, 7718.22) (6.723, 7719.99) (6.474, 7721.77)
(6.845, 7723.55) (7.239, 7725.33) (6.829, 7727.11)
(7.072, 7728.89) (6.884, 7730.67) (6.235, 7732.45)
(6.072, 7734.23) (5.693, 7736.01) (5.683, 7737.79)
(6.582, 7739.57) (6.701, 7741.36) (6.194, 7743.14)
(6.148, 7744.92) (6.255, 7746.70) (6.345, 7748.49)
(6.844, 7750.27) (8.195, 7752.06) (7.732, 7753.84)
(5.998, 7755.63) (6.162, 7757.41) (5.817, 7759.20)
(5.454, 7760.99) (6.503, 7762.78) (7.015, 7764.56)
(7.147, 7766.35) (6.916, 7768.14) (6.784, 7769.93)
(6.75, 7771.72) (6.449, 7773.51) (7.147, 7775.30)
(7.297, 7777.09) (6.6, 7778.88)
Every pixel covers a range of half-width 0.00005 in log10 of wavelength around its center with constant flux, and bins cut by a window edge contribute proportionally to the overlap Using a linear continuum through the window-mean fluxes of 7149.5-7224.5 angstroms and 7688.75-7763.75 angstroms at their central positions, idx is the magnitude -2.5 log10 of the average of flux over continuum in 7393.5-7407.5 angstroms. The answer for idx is -0.08 mag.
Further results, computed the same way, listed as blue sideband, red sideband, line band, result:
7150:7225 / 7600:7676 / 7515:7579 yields 0.10 mag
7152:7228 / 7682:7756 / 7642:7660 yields -0.09 mag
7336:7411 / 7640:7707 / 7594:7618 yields 0.10 mag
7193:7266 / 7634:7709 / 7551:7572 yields 0.18 mag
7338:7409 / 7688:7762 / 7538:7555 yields 0.26 mag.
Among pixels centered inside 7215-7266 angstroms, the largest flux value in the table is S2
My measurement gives 7.329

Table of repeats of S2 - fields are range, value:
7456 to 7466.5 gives 6.607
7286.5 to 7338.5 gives 6.953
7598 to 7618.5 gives 7.537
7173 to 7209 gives 6.67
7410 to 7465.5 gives 7.331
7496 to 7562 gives 6.882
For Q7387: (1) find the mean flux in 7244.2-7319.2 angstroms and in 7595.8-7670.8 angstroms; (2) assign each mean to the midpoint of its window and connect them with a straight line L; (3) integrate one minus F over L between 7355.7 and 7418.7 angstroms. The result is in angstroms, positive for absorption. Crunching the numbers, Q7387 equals -3.9 angstroms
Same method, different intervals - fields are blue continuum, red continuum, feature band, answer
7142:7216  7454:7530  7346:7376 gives -3.01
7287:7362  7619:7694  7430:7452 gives -1.42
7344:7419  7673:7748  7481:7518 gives 1.32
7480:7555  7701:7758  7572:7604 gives 1.67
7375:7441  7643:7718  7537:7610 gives 8.70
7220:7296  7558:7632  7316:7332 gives 0.48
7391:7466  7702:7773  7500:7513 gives 1.74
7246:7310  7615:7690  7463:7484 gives -2.33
